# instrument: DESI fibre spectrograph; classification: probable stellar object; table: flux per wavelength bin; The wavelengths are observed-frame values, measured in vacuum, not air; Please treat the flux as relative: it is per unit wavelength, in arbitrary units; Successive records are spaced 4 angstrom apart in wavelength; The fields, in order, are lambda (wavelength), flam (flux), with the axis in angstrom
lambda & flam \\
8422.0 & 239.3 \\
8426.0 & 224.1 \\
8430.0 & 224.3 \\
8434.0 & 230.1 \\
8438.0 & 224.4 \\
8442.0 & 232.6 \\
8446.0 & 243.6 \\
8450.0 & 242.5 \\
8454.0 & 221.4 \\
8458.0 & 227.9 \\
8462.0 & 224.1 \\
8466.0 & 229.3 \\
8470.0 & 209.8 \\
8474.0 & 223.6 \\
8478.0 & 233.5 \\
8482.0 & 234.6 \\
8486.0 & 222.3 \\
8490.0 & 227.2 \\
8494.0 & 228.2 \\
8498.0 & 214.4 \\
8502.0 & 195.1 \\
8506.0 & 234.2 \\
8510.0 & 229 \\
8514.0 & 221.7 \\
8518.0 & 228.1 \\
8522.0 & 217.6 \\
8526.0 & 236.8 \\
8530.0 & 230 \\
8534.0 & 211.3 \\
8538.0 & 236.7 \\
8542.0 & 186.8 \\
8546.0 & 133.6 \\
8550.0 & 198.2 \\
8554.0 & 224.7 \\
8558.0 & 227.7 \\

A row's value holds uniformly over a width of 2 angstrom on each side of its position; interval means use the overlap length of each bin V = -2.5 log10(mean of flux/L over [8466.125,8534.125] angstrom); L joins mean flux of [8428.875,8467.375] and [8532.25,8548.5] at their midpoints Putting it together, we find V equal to -0.08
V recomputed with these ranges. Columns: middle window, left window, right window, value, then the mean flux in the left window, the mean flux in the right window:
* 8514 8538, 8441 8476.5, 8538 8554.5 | -0.14 mag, 228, 188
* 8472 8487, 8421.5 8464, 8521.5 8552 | -0.04 mag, 230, 206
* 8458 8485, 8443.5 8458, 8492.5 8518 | 0.02 mag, 235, 221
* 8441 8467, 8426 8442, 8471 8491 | -0.02 mag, 227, 227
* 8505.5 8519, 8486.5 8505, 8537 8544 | -0.07 mag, 218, 208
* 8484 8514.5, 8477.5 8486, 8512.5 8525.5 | 0.03 mag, 231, 224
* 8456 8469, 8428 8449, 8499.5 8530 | 0.02 mag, 232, 224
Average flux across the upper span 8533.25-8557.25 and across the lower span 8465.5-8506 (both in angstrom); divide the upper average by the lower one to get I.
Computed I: 0.9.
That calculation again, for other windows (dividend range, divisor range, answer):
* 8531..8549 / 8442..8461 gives 0.83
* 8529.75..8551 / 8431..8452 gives 0.84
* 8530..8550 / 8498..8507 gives 0.93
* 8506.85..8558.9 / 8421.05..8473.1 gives 0.94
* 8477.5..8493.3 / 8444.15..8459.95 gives 0.98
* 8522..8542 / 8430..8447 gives 0.97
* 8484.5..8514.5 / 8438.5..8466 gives 0.96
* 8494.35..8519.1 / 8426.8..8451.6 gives 0.95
